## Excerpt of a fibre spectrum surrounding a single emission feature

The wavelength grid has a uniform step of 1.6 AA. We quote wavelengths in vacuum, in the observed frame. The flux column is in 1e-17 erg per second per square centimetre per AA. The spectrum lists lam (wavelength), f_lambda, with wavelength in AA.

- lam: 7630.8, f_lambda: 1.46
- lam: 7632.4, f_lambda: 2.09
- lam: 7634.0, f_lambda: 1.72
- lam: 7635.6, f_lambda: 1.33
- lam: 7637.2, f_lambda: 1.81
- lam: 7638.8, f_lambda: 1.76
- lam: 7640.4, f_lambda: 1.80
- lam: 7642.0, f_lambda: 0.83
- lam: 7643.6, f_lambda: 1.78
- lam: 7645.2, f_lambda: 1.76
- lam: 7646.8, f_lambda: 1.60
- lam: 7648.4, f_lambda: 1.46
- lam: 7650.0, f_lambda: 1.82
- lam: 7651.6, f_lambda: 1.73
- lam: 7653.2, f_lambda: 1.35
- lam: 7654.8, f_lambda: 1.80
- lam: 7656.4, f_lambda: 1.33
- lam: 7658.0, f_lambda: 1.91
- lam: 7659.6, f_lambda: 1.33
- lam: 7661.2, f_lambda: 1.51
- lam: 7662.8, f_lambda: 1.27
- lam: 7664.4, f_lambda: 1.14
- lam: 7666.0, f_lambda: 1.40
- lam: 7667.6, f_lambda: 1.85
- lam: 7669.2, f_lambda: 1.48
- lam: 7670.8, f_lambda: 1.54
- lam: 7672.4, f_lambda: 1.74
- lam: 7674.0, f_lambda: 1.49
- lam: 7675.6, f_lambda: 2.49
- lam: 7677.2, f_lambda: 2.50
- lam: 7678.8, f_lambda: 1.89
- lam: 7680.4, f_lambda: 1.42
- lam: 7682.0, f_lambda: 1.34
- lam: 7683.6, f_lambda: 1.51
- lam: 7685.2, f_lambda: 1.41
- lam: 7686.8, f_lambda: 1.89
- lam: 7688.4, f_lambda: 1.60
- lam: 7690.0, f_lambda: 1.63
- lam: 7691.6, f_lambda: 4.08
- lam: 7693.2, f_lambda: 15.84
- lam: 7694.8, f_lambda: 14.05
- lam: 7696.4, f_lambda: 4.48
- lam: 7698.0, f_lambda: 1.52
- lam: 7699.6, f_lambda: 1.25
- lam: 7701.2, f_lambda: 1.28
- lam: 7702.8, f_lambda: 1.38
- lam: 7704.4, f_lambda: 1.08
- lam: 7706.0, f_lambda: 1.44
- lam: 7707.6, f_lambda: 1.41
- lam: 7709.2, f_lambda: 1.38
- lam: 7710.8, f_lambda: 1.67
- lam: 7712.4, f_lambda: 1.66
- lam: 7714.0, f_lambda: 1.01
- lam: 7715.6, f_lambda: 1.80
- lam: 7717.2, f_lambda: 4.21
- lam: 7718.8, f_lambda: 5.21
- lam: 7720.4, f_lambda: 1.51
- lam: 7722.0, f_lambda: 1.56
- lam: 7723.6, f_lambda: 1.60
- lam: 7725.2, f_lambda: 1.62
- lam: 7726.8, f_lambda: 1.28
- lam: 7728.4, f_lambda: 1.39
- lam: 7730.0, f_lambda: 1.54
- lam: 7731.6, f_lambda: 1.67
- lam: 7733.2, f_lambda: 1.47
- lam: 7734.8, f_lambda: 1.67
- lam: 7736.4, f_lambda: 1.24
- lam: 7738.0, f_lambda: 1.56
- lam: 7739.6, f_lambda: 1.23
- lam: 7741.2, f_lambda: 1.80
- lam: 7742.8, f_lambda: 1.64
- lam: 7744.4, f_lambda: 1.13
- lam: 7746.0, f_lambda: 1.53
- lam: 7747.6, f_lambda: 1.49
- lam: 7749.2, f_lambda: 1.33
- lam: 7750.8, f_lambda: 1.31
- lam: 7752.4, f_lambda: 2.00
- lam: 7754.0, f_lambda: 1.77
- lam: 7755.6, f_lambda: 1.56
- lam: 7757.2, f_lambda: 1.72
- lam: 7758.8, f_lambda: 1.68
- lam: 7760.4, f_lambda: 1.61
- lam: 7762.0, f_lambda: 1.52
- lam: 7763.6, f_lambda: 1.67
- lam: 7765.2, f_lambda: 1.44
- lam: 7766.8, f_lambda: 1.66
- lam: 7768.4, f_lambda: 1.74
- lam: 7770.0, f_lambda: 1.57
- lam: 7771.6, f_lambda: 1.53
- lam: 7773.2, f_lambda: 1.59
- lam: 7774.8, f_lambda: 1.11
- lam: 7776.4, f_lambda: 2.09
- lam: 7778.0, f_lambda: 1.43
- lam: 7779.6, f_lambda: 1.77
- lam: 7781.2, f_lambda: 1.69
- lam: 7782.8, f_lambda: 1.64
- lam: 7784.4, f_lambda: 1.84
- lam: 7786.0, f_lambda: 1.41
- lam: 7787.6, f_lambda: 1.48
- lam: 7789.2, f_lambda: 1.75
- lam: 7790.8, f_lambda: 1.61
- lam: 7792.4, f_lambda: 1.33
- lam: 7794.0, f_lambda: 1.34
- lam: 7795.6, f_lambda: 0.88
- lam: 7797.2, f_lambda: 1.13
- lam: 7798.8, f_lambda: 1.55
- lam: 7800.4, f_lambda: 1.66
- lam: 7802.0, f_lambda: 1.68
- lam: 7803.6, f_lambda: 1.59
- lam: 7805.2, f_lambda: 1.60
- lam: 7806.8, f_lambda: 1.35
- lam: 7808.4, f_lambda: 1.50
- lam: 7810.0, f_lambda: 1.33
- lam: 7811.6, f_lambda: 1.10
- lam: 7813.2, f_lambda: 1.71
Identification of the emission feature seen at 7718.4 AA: [N II] 6583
